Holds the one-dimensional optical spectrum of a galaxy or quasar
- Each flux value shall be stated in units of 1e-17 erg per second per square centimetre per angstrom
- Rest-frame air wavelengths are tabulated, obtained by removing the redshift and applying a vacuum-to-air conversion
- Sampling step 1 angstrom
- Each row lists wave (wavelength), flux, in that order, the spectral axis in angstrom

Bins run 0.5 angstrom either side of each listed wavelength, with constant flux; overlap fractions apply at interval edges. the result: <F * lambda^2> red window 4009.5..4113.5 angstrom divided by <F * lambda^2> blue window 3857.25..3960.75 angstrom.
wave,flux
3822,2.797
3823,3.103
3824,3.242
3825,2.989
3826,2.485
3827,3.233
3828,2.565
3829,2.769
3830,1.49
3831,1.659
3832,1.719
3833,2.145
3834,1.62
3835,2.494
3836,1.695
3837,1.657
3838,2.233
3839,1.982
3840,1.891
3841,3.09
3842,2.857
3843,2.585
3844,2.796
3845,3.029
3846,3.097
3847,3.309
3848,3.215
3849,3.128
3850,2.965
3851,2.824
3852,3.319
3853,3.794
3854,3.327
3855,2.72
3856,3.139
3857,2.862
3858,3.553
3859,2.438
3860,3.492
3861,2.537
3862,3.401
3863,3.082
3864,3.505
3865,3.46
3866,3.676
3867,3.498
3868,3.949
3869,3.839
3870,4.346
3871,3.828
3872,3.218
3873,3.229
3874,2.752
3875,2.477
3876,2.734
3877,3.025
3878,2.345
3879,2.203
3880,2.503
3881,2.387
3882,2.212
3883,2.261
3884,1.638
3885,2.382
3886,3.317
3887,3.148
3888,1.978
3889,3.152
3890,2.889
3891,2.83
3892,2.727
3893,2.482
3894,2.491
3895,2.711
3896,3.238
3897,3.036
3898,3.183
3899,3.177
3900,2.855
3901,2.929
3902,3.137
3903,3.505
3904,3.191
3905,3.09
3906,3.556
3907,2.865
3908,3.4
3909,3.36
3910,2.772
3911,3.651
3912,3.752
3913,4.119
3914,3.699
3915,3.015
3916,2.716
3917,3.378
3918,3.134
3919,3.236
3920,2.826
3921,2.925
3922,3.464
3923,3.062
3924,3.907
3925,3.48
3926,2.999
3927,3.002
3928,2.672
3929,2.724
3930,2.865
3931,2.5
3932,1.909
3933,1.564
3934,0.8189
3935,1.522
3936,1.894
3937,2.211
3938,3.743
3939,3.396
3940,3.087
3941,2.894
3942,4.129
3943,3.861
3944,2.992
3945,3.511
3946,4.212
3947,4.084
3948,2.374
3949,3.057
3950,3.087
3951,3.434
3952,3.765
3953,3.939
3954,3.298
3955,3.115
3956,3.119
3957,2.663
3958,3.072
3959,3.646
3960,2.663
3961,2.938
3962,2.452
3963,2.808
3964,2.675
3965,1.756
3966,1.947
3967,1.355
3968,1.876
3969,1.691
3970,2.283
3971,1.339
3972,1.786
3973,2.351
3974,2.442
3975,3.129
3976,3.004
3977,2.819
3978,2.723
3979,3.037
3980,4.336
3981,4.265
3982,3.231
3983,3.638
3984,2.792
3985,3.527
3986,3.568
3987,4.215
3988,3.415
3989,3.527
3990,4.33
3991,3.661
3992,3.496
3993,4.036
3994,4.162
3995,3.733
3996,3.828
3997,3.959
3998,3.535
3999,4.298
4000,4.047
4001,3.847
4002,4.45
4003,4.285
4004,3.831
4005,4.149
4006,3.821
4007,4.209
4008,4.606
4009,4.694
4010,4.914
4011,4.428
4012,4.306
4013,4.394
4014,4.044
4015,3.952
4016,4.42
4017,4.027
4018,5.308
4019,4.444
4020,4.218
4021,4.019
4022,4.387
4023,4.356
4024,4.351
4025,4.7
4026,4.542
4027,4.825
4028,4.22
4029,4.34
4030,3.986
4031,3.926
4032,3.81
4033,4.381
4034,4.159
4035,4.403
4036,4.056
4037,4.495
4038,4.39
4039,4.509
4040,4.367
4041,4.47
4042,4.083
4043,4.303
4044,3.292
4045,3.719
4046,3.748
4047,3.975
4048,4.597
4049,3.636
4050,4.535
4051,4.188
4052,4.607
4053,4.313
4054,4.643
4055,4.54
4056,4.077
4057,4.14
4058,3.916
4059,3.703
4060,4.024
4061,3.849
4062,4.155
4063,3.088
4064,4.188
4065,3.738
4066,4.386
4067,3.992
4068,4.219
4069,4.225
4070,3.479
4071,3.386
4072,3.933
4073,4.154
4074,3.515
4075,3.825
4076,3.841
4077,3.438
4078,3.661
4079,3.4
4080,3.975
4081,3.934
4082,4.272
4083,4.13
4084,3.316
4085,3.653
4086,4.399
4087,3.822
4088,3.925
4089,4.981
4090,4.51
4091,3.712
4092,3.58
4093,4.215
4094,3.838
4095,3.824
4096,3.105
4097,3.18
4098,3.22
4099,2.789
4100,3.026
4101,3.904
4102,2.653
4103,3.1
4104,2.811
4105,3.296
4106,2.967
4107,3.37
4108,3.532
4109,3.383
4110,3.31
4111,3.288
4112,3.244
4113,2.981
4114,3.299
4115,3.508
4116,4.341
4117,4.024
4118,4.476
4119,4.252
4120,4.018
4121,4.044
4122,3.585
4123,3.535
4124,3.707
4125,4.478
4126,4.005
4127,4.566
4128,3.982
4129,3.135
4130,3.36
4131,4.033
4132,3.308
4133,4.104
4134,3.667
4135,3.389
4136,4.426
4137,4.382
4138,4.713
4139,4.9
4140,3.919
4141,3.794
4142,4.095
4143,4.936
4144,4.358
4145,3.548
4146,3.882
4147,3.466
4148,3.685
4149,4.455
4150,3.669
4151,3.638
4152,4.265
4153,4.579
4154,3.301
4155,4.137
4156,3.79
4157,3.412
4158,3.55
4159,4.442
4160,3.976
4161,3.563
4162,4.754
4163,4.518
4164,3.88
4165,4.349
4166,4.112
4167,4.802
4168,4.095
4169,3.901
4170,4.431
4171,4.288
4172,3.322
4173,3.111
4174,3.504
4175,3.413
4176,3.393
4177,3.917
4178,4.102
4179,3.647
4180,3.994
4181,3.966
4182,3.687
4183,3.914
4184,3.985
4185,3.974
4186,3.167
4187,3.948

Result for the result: 1.40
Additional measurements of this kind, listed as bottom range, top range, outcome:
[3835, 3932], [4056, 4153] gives 1.42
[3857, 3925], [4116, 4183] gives 1.47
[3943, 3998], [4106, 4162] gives 1.34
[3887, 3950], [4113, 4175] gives 1.47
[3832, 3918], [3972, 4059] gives 1.46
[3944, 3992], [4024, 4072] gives 1.42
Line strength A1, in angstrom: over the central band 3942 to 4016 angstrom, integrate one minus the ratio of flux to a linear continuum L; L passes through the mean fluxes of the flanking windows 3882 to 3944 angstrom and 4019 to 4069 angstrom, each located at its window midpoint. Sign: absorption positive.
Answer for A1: 3.50 angstrom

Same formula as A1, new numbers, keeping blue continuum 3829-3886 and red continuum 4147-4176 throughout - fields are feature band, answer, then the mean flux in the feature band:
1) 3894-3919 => -1.9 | 3.21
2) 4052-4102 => -3.2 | 3.86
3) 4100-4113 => 1.8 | 3.22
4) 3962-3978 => 4.9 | 2.24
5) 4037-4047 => -1.8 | 4.11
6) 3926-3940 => 3.0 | 2.42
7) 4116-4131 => -0.6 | 3.96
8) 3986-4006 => -3.6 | 3.92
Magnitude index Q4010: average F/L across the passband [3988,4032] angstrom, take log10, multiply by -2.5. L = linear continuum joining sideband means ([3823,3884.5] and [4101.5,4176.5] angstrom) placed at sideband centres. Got -0.234 mag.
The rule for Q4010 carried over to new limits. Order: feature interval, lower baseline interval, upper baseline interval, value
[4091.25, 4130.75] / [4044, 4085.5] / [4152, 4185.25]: 0.11 mag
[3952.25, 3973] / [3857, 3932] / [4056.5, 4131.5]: 0.28 mag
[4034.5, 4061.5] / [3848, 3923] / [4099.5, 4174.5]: -0.17 mag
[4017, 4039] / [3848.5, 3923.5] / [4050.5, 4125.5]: -0.21 mag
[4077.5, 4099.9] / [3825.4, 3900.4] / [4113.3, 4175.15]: -0.01 mag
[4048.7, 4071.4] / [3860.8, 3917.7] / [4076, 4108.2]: -0.15 mag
